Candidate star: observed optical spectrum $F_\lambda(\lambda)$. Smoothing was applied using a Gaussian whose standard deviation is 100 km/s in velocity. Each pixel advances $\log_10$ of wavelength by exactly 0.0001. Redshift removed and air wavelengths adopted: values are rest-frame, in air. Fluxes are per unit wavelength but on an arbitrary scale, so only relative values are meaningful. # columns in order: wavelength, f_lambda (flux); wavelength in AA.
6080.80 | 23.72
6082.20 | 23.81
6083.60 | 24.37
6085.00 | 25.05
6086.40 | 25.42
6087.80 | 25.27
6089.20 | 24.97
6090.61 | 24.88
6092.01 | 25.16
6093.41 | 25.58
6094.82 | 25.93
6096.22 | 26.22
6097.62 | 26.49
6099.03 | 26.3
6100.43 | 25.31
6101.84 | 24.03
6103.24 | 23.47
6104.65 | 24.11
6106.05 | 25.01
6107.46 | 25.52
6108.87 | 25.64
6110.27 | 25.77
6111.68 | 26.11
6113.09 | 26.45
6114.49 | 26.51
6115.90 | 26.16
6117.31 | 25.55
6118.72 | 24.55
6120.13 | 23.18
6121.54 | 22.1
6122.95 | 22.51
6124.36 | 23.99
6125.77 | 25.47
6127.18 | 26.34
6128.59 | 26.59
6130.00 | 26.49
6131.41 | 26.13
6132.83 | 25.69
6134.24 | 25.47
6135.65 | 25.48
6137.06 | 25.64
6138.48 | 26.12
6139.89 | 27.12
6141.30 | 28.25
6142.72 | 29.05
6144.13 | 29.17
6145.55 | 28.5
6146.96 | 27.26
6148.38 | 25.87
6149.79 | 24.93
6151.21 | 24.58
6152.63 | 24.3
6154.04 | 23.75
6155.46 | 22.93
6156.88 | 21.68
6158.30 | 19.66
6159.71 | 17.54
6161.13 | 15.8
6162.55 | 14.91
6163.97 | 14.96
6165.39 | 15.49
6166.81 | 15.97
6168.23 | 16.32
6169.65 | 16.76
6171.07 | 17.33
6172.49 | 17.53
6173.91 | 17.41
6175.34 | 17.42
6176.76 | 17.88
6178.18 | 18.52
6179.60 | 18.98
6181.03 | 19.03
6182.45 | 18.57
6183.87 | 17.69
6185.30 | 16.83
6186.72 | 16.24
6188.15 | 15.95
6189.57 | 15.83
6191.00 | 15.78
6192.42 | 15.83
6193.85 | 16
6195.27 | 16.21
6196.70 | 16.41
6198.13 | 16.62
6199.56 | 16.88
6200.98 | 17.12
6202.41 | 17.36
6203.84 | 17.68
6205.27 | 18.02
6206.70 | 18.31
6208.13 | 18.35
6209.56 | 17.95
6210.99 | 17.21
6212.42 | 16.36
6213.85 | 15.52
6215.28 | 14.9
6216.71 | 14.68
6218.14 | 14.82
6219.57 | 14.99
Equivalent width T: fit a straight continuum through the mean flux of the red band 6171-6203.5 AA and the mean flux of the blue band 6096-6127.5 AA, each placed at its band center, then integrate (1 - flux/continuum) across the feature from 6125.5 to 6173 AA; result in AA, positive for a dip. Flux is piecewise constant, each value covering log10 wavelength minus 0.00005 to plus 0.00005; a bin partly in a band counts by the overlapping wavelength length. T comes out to -3.7 AA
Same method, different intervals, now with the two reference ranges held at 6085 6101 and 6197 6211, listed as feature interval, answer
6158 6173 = 2.8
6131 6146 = -3.2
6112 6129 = -1.0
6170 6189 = 1.7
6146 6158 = -1.7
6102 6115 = -0.5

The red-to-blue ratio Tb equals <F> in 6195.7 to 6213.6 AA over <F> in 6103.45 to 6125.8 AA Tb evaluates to 0.70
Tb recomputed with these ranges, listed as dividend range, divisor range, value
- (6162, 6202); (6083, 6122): 0.67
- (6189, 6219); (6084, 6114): 0.65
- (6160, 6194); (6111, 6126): 0.68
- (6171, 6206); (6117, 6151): 0.66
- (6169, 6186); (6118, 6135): 0.72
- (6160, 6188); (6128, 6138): 0.66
